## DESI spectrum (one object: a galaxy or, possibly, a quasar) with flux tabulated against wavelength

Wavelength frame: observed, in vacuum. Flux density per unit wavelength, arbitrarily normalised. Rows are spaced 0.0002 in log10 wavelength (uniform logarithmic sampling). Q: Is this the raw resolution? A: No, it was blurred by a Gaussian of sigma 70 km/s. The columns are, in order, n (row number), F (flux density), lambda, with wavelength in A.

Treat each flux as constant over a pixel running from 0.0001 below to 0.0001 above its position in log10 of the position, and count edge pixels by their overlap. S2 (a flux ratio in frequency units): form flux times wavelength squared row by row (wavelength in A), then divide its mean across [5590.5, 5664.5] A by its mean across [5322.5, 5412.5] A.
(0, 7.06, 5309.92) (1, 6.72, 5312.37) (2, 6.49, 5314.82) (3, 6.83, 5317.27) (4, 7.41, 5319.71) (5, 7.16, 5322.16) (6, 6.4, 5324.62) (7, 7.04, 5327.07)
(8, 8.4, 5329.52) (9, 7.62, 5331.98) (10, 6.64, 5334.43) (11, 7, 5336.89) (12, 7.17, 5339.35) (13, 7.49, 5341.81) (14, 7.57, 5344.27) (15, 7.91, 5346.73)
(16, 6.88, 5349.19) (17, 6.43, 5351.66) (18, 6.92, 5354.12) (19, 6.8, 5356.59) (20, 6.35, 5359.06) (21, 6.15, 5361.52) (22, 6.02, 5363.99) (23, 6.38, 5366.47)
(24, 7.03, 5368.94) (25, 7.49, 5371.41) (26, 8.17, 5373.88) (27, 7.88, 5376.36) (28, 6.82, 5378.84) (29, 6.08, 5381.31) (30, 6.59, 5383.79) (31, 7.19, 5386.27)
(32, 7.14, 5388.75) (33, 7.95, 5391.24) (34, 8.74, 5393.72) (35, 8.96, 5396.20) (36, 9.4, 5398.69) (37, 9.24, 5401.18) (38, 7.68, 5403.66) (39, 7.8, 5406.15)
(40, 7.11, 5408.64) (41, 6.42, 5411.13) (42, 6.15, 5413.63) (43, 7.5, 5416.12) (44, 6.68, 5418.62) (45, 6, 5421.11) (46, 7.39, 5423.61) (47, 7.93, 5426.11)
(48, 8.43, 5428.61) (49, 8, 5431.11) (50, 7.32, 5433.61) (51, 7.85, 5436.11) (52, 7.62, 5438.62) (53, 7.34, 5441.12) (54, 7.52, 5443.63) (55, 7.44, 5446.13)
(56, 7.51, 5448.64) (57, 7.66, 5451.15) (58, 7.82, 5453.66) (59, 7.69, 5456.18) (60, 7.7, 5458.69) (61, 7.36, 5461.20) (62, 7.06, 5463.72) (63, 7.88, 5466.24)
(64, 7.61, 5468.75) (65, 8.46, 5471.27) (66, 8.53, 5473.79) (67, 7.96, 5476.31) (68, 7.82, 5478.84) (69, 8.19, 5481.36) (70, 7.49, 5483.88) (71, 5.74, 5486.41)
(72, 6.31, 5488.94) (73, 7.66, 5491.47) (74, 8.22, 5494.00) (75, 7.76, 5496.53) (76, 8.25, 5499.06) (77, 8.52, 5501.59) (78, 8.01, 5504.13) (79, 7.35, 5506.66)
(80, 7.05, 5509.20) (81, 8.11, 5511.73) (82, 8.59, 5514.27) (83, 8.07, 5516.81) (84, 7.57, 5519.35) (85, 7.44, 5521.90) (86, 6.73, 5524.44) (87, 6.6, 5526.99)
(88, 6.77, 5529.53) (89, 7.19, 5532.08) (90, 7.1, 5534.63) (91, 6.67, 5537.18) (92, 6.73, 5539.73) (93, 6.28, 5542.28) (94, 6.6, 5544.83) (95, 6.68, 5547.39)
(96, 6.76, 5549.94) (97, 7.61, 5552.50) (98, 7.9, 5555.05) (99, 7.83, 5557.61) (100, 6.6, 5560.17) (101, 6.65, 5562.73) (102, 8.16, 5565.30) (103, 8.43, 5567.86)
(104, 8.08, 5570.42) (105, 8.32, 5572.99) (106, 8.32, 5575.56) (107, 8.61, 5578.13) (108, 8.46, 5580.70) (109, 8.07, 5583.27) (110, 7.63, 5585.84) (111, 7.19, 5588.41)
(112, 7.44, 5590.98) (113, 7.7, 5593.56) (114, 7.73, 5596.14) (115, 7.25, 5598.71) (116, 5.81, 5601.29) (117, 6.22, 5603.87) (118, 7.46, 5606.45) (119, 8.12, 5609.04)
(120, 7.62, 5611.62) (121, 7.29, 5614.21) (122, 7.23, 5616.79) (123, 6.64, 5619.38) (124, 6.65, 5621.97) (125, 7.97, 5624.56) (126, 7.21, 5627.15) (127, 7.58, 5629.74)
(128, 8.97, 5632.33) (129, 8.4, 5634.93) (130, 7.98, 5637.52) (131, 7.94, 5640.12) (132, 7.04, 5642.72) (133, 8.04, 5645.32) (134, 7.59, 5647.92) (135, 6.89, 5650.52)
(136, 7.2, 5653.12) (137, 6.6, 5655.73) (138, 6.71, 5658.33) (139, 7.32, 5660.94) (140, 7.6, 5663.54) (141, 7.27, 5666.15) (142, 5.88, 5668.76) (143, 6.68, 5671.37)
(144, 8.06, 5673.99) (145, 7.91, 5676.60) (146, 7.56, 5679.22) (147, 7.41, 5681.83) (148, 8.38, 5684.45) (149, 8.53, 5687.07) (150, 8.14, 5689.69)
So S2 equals 1.11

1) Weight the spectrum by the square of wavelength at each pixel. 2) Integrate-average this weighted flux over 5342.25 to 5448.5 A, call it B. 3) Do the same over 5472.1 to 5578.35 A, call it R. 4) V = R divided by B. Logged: 1.07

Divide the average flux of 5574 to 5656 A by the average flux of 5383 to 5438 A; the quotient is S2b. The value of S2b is 1.0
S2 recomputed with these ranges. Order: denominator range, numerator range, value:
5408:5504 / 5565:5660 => 1.06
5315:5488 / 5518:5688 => 1.08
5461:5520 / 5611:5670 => 1.01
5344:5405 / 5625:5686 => 1.13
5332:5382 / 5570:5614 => 1.19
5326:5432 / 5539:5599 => 1.11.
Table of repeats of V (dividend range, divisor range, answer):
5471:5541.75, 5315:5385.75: 1.13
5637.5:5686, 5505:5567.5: 1.06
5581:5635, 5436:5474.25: 1.02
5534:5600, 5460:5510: 1.01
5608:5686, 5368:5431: 1.08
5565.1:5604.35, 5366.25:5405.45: 1.08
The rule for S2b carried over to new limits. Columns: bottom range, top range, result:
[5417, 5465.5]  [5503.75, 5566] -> 0.96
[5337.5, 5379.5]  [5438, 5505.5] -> 1.09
